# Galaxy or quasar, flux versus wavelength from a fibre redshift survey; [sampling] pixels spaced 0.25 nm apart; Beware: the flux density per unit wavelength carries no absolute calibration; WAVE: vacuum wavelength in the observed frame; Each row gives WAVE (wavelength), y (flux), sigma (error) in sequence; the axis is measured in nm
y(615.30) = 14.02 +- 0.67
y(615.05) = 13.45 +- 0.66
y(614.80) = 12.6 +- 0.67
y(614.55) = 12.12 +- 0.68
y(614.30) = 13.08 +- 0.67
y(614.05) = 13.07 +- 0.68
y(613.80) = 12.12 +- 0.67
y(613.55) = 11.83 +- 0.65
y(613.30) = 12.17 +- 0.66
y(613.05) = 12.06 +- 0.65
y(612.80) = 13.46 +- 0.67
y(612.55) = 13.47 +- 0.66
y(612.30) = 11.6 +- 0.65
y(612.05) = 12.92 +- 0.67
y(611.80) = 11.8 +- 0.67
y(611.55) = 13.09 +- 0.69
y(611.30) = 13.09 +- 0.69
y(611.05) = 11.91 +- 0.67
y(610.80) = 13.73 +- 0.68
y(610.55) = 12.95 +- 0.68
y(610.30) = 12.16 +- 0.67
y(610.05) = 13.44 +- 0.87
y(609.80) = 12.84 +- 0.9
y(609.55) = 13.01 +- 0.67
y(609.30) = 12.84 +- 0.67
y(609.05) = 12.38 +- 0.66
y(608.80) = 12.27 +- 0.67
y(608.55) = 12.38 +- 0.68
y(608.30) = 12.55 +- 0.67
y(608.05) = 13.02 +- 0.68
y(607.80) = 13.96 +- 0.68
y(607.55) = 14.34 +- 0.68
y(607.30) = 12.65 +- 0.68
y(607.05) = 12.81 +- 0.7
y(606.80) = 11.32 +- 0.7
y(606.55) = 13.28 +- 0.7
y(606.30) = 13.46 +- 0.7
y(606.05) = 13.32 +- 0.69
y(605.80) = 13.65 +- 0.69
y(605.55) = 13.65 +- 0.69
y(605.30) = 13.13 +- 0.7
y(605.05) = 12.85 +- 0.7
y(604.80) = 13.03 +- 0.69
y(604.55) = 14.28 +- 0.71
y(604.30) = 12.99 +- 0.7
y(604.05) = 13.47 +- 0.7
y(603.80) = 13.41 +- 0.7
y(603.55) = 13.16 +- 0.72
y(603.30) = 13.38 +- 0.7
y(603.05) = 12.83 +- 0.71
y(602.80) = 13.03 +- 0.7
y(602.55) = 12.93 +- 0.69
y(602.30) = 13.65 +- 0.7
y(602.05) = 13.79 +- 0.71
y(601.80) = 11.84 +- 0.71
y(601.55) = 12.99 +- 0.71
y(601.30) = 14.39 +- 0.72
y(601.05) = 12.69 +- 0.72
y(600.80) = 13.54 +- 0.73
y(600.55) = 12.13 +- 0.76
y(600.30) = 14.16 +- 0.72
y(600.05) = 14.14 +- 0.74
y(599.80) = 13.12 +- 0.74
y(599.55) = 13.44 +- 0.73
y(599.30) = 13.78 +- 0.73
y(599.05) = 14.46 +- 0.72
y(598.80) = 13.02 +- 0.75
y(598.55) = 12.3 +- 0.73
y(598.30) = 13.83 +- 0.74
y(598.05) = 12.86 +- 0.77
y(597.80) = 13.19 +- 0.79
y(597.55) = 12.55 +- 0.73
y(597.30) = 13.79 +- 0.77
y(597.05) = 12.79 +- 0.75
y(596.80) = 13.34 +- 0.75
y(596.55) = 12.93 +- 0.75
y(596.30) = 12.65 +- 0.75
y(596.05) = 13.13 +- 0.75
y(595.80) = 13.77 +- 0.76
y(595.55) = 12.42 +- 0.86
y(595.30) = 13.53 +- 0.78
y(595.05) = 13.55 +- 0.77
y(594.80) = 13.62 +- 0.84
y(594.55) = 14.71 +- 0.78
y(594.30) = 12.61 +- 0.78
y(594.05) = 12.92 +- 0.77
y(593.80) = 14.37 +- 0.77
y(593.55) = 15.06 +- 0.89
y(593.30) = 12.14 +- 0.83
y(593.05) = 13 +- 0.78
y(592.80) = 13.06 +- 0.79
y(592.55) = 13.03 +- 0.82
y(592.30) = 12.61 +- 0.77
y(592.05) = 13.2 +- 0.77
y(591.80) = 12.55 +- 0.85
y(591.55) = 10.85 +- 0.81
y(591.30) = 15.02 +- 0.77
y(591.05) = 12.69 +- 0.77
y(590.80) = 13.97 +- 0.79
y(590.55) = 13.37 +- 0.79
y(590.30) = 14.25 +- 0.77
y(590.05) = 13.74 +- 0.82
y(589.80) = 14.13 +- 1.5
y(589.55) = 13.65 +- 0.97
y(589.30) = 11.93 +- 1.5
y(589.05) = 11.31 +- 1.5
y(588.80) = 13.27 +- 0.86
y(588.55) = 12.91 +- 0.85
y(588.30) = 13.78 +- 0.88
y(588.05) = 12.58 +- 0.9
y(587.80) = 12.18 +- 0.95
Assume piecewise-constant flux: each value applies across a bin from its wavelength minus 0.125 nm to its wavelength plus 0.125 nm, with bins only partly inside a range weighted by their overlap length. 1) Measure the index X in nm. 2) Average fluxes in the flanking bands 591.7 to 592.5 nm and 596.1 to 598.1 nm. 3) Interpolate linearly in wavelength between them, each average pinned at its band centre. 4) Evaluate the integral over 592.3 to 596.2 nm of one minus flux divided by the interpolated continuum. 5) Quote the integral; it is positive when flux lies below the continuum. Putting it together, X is -0.14 nm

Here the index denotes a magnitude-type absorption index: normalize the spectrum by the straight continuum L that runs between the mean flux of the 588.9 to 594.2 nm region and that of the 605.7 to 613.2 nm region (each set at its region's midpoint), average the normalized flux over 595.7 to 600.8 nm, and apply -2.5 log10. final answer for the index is -0.02 mag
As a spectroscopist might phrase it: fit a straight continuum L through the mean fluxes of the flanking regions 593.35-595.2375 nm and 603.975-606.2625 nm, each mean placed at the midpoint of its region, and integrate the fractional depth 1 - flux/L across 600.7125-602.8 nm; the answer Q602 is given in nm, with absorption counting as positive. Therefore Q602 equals 0.04 nm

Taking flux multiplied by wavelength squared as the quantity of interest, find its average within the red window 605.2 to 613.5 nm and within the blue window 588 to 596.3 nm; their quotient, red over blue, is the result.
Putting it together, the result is 1.03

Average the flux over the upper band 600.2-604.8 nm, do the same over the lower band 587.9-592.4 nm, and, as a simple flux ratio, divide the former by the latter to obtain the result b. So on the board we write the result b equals 1.01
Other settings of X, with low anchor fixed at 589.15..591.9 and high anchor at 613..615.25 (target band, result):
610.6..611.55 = -0.02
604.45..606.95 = -0.07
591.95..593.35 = 0.04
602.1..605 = -0.09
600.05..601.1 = -0.02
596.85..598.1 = 0.00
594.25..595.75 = -0.04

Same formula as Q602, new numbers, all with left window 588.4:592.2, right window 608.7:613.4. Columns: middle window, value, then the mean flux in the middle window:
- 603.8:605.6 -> -0.071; 13.3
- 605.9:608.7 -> -0.051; 13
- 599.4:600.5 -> -0.058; 13.6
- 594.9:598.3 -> -0.039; 13.1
